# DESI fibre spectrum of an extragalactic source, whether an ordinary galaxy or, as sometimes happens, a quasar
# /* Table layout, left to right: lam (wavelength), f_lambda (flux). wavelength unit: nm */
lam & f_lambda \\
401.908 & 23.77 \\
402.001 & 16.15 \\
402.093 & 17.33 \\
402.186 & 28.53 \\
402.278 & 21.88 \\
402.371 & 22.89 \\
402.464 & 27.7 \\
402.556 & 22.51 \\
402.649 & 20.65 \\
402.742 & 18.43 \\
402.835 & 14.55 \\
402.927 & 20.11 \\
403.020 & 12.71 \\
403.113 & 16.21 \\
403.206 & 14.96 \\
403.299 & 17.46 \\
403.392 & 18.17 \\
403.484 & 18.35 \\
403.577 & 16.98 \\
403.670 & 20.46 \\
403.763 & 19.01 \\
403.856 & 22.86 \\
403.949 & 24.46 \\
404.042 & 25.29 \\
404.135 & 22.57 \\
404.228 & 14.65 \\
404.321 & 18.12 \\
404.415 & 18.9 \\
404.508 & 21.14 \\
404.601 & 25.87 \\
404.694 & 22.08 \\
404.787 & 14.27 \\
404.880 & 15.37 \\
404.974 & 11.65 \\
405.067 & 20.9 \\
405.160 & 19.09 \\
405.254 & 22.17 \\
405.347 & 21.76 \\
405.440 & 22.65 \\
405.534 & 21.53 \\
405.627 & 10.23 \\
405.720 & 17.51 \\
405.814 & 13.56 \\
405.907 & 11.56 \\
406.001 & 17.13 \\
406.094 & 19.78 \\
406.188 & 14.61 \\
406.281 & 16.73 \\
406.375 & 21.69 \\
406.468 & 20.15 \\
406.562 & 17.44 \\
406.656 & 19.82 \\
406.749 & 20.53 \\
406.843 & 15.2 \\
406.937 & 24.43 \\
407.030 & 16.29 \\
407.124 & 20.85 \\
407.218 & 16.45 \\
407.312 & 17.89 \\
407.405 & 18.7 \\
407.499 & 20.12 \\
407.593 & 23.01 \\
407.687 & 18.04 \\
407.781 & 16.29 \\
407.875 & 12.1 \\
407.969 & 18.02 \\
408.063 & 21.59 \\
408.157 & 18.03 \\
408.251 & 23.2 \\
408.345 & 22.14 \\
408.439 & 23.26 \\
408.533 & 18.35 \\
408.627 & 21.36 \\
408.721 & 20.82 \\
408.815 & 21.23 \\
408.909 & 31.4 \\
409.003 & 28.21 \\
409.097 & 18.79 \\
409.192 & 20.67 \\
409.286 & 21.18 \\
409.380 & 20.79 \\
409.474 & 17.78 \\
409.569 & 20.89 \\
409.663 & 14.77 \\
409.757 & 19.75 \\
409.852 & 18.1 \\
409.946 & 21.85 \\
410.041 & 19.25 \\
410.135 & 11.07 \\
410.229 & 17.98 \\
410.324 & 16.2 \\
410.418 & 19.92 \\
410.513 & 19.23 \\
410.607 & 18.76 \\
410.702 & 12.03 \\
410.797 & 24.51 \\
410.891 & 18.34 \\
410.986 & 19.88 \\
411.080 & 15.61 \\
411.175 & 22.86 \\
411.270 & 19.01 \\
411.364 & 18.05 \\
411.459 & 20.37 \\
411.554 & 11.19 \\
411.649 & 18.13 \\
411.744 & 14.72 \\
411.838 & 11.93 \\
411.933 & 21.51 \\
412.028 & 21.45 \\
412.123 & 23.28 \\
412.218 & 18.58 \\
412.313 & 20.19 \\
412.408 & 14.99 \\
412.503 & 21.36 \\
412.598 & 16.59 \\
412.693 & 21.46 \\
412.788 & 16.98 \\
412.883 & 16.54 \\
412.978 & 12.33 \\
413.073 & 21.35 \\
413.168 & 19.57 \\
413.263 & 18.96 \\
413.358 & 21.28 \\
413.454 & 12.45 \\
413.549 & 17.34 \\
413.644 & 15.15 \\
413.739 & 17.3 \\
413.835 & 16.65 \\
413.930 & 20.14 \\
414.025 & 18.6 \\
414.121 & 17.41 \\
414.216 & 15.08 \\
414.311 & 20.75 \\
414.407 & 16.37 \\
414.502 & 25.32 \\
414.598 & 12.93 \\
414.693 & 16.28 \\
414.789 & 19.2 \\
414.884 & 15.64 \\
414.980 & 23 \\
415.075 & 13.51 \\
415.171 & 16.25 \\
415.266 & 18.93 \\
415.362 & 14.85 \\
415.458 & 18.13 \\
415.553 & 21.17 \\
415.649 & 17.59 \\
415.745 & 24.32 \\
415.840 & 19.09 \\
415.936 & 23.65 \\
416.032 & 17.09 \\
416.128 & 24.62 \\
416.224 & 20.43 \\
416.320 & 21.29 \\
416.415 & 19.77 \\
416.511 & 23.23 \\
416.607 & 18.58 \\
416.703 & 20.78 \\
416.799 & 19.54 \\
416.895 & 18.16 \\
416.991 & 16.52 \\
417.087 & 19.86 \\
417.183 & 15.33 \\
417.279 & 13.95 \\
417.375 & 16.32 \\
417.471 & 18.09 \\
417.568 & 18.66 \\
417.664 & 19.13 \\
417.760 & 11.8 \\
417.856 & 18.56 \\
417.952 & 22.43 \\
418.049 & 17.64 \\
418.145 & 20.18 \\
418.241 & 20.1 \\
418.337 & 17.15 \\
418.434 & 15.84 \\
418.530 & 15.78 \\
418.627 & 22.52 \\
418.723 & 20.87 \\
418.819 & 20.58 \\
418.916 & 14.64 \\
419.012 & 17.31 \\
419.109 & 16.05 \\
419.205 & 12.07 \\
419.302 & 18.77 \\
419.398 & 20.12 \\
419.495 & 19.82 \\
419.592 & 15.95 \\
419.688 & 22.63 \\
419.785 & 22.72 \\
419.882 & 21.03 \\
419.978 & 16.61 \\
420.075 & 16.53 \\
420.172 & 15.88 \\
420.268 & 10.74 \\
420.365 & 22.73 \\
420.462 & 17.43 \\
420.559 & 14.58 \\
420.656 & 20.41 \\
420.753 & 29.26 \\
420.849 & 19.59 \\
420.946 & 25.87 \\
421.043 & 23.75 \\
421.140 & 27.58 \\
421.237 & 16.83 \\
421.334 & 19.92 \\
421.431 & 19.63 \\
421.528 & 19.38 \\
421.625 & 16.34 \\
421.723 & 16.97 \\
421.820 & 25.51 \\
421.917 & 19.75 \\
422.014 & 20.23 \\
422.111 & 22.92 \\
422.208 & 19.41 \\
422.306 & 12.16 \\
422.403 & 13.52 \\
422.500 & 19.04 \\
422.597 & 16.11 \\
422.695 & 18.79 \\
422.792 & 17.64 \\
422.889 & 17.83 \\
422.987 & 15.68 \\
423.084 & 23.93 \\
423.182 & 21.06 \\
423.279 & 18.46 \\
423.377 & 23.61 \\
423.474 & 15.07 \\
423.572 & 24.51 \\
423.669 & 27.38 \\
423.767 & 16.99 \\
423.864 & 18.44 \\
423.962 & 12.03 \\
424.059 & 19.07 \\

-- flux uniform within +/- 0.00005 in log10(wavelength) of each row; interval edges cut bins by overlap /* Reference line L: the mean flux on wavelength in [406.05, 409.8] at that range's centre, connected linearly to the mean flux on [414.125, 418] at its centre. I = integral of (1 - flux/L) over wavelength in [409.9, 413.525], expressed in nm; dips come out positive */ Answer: 0.211 nm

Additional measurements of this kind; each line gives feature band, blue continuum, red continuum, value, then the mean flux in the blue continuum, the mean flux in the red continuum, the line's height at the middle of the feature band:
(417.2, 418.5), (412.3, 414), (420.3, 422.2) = 0.131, 17.8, 20.9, 19.6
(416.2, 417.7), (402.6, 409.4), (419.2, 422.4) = 0.056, 19.2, 19.5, 19.4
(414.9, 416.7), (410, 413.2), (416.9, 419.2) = -0.189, 18.1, 17.7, 17.8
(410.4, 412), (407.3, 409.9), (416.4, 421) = 0.148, 20.3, 18.6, 19.8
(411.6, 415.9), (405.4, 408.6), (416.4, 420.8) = 0.075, 18.5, 18.4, 18.4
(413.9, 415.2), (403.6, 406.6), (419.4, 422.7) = 0.089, 18.9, 19.4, 19.2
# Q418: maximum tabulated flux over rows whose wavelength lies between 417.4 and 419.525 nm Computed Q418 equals 22.52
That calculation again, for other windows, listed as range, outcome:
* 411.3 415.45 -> 25.32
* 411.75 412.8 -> 23.28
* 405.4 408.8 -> 24.43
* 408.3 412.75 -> 31.4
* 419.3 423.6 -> 29.26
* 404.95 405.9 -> 22.65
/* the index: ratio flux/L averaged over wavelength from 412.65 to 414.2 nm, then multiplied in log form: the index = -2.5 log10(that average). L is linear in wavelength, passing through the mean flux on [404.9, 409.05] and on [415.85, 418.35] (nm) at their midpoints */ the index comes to 0.08 mag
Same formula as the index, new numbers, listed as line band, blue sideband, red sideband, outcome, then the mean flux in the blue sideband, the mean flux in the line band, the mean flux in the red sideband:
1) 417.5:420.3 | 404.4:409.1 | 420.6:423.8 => 0.11 mag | 19.3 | 18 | 20.2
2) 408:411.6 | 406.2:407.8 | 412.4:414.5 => -0.07 mag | 19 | 19.7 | 17.9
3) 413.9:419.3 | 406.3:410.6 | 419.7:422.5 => 0.07 mag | 19.6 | 18.4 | 19.6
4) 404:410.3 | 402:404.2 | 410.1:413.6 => -0.01 mag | 20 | 19.2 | 18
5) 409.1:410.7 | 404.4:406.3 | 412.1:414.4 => -0.03 mag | 18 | 18.4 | 18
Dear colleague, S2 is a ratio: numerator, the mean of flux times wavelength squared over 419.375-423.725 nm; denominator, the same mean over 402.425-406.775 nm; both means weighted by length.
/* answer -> 1.1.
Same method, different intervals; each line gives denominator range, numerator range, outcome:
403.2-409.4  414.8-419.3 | 1.00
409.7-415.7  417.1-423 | 1.07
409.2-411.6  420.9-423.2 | 1.12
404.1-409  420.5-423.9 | 1.12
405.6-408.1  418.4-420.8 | 1.10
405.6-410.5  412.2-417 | 1.01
